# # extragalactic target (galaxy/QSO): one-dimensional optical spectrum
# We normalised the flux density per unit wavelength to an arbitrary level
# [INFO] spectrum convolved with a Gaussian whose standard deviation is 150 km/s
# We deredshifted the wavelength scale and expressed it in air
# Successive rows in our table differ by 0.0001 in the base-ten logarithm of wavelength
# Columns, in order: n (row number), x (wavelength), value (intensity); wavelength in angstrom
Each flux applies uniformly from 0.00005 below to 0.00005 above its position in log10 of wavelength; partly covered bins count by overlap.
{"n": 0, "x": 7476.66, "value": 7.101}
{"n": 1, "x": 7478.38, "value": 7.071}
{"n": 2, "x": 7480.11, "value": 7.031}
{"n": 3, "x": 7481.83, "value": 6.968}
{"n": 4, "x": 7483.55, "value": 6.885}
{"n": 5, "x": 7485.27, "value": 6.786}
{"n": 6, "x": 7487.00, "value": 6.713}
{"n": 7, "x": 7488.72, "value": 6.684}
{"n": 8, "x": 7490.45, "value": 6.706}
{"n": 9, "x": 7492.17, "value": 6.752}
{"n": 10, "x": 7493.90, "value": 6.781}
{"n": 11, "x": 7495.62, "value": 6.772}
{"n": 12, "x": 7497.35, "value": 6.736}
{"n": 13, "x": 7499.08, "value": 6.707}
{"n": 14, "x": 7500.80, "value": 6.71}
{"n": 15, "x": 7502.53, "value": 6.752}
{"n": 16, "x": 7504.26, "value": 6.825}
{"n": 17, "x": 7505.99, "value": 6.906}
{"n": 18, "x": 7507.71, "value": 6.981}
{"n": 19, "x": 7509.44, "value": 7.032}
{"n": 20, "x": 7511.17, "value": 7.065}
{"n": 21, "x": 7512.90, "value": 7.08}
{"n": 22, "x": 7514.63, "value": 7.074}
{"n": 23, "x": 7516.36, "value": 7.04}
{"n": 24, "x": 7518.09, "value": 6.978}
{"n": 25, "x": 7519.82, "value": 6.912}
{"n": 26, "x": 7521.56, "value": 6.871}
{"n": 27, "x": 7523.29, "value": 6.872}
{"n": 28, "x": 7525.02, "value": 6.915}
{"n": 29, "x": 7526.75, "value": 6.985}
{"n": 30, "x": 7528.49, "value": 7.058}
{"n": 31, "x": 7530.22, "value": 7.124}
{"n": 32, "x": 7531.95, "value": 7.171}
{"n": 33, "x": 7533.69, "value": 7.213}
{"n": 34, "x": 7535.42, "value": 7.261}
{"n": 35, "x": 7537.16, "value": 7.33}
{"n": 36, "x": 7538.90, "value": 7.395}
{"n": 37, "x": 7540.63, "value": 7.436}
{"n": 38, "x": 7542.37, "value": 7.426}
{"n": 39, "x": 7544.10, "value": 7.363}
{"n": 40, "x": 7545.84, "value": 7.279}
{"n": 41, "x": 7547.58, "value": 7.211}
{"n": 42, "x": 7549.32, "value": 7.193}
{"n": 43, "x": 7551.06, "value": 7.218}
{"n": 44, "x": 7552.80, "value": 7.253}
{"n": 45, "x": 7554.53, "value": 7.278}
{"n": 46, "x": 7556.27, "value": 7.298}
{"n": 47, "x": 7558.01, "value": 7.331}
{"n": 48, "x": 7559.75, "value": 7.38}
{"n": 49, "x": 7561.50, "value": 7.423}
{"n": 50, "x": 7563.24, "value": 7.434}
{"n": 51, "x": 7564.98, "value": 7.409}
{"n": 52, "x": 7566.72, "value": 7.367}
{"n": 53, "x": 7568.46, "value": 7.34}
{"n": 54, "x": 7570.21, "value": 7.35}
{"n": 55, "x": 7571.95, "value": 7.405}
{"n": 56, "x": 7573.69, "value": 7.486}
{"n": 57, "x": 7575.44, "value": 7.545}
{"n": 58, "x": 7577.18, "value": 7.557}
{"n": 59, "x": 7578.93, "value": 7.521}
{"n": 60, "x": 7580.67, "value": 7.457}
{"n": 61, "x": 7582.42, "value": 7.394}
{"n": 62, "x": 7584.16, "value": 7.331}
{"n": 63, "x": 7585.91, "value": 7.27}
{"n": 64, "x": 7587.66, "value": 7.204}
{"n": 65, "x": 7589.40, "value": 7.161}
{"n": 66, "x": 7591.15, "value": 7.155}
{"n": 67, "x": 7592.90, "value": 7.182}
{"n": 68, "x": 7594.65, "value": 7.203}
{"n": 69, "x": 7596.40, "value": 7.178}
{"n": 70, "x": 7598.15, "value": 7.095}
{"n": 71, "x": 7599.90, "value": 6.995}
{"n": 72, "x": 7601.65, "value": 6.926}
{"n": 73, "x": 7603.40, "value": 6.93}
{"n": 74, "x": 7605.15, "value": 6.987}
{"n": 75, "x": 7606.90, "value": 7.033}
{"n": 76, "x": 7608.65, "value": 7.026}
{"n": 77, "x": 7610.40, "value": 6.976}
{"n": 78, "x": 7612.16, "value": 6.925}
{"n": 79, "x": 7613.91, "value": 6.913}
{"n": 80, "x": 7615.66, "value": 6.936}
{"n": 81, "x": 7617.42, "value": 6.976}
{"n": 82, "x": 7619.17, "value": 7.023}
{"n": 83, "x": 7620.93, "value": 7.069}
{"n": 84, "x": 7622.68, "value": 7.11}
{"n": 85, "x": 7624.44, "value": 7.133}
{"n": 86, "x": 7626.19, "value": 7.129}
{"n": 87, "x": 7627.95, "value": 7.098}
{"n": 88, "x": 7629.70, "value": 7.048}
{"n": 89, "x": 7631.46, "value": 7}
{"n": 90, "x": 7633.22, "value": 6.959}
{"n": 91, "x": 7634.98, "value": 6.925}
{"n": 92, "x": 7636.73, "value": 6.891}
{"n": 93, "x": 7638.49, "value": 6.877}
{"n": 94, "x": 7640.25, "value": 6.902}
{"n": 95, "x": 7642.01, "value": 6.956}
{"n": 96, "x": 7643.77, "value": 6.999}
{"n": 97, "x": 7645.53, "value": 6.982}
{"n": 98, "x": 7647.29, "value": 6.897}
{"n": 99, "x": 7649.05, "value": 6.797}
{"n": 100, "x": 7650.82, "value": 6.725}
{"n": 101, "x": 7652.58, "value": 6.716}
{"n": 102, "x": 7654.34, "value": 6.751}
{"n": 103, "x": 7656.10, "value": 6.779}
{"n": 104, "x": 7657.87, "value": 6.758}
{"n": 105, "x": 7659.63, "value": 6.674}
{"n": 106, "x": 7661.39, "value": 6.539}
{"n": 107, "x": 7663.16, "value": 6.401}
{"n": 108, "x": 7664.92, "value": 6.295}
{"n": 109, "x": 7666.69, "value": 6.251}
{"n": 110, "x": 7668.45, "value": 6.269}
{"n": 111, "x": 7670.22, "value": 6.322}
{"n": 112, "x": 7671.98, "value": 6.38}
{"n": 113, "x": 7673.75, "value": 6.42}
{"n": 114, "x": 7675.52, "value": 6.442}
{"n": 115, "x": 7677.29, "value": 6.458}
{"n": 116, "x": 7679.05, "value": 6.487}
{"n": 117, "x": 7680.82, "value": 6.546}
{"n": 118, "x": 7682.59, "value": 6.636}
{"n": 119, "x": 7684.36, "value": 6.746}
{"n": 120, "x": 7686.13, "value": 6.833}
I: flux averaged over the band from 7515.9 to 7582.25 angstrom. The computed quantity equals 7.27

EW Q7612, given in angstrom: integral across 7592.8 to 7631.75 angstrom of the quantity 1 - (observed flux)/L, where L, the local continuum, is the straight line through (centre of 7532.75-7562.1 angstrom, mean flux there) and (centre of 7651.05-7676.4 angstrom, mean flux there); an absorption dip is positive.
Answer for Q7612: -1.0 angstrom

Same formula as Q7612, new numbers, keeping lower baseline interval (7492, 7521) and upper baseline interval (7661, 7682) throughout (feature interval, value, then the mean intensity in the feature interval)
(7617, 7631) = -1.14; 7.08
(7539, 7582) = -4.12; 7.37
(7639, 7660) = -1.19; 6.83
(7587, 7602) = -1.13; 7.13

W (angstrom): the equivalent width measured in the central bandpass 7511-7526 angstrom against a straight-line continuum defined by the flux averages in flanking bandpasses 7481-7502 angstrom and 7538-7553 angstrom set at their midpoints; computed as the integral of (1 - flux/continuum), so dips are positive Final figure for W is 0.1 angstrom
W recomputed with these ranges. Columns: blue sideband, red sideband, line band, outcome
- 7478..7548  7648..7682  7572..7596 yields -2.00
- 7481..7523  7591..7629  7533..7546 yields -0.78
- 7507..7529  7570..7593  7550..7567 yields -0.25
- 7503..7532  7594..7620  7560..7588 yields -1.64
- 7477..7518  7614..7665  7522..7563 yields -2.12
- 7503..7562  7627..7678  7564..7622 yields -2.22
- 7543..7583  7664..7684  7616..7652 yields -1.12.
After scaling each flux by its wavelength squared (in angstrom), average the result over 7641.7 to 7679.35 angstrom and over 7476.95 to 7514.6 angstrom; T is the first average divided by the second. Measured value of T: 1.00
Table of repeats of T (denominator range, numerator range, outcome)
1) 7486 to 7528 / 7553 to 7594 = 1.09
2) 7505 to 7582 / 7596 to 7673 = 0.97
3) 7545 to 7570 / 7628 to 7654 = 0.97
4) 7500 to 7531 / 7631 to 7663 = 1.02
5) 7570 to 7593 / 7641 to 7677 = 0.92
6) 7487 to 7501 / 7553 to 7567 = 1.11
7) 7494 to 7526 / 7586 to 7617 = 1.05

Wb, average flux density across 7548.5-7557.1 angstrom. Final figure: 7.25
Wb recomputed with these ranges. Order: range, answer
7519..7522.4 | 6.87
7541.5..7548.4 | 7.32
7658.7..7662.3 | 6.61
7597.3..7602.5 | 7.01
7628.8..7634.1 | 7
